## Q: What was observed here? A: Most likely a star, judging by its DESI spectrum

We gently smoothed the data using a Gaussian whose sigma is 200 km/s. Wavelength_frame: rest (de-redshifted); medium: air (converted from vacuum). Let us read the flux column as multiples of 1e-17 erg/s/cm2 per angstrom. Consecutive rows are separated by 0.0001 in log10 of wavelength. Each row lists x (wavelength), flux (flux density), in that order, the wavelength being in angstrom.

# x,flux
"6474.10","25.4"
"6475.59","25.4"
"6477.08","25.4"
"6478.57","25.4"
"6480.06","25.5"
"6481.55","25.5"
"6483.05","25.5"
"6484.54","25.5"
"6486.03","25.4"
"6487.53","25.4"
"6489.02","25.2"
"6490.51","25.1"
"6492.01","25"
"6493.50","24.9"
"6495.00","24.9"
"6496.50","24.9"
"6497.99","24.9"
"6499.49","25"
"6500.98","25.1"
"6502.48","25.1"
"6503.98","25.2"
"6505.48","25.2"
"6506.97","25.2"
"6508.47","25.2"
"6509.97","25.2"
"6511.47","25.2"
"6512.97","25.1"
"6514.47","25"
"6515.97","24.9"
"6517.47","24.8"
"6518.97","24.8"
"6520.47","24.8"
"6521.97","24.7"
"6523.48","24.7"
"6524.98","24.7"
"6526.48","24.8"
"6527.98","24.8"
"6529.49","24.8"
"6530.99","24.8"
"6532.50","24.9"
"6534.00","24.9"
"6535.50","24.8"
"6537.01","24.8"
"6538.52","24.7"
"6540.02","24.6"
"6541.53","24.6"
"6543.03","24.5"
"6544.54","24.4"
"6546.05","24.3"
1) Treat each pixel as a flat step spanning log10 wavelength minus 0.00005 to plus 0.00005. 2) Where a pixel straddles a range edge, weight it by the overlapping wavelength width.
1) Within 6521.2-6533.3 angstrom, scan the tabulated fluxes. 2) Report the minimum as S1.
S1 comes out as 24.7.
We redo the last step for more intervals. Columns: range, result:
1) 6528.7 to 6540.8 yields 24.6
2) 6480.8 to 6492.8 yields 25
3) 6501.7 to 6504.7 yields 25.1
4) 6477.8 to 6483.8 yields 25.4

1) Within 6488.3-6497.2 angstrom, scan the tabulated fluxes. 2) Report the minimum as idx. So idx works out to 24.9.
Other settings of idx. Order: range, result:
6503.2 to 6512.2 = 25.2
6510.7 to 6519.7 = 24.8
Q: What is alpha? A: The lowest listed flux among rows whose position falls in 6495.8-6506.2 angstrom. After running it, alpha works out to 24.9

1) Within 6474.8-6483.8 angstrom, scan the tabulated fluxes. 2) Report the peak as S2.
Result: 25.5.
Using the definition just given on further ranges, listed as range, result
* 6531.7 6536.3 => 24.9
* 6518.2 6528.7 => 24.8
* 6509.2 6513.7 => 25.2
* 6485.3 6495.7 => 25.4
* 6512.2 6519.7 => 25.1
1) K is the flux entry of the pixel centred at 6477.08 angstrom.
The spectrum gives 25.4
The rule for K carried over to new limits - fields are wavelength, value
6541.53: 24.6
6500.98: 25.1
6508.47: 25.2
